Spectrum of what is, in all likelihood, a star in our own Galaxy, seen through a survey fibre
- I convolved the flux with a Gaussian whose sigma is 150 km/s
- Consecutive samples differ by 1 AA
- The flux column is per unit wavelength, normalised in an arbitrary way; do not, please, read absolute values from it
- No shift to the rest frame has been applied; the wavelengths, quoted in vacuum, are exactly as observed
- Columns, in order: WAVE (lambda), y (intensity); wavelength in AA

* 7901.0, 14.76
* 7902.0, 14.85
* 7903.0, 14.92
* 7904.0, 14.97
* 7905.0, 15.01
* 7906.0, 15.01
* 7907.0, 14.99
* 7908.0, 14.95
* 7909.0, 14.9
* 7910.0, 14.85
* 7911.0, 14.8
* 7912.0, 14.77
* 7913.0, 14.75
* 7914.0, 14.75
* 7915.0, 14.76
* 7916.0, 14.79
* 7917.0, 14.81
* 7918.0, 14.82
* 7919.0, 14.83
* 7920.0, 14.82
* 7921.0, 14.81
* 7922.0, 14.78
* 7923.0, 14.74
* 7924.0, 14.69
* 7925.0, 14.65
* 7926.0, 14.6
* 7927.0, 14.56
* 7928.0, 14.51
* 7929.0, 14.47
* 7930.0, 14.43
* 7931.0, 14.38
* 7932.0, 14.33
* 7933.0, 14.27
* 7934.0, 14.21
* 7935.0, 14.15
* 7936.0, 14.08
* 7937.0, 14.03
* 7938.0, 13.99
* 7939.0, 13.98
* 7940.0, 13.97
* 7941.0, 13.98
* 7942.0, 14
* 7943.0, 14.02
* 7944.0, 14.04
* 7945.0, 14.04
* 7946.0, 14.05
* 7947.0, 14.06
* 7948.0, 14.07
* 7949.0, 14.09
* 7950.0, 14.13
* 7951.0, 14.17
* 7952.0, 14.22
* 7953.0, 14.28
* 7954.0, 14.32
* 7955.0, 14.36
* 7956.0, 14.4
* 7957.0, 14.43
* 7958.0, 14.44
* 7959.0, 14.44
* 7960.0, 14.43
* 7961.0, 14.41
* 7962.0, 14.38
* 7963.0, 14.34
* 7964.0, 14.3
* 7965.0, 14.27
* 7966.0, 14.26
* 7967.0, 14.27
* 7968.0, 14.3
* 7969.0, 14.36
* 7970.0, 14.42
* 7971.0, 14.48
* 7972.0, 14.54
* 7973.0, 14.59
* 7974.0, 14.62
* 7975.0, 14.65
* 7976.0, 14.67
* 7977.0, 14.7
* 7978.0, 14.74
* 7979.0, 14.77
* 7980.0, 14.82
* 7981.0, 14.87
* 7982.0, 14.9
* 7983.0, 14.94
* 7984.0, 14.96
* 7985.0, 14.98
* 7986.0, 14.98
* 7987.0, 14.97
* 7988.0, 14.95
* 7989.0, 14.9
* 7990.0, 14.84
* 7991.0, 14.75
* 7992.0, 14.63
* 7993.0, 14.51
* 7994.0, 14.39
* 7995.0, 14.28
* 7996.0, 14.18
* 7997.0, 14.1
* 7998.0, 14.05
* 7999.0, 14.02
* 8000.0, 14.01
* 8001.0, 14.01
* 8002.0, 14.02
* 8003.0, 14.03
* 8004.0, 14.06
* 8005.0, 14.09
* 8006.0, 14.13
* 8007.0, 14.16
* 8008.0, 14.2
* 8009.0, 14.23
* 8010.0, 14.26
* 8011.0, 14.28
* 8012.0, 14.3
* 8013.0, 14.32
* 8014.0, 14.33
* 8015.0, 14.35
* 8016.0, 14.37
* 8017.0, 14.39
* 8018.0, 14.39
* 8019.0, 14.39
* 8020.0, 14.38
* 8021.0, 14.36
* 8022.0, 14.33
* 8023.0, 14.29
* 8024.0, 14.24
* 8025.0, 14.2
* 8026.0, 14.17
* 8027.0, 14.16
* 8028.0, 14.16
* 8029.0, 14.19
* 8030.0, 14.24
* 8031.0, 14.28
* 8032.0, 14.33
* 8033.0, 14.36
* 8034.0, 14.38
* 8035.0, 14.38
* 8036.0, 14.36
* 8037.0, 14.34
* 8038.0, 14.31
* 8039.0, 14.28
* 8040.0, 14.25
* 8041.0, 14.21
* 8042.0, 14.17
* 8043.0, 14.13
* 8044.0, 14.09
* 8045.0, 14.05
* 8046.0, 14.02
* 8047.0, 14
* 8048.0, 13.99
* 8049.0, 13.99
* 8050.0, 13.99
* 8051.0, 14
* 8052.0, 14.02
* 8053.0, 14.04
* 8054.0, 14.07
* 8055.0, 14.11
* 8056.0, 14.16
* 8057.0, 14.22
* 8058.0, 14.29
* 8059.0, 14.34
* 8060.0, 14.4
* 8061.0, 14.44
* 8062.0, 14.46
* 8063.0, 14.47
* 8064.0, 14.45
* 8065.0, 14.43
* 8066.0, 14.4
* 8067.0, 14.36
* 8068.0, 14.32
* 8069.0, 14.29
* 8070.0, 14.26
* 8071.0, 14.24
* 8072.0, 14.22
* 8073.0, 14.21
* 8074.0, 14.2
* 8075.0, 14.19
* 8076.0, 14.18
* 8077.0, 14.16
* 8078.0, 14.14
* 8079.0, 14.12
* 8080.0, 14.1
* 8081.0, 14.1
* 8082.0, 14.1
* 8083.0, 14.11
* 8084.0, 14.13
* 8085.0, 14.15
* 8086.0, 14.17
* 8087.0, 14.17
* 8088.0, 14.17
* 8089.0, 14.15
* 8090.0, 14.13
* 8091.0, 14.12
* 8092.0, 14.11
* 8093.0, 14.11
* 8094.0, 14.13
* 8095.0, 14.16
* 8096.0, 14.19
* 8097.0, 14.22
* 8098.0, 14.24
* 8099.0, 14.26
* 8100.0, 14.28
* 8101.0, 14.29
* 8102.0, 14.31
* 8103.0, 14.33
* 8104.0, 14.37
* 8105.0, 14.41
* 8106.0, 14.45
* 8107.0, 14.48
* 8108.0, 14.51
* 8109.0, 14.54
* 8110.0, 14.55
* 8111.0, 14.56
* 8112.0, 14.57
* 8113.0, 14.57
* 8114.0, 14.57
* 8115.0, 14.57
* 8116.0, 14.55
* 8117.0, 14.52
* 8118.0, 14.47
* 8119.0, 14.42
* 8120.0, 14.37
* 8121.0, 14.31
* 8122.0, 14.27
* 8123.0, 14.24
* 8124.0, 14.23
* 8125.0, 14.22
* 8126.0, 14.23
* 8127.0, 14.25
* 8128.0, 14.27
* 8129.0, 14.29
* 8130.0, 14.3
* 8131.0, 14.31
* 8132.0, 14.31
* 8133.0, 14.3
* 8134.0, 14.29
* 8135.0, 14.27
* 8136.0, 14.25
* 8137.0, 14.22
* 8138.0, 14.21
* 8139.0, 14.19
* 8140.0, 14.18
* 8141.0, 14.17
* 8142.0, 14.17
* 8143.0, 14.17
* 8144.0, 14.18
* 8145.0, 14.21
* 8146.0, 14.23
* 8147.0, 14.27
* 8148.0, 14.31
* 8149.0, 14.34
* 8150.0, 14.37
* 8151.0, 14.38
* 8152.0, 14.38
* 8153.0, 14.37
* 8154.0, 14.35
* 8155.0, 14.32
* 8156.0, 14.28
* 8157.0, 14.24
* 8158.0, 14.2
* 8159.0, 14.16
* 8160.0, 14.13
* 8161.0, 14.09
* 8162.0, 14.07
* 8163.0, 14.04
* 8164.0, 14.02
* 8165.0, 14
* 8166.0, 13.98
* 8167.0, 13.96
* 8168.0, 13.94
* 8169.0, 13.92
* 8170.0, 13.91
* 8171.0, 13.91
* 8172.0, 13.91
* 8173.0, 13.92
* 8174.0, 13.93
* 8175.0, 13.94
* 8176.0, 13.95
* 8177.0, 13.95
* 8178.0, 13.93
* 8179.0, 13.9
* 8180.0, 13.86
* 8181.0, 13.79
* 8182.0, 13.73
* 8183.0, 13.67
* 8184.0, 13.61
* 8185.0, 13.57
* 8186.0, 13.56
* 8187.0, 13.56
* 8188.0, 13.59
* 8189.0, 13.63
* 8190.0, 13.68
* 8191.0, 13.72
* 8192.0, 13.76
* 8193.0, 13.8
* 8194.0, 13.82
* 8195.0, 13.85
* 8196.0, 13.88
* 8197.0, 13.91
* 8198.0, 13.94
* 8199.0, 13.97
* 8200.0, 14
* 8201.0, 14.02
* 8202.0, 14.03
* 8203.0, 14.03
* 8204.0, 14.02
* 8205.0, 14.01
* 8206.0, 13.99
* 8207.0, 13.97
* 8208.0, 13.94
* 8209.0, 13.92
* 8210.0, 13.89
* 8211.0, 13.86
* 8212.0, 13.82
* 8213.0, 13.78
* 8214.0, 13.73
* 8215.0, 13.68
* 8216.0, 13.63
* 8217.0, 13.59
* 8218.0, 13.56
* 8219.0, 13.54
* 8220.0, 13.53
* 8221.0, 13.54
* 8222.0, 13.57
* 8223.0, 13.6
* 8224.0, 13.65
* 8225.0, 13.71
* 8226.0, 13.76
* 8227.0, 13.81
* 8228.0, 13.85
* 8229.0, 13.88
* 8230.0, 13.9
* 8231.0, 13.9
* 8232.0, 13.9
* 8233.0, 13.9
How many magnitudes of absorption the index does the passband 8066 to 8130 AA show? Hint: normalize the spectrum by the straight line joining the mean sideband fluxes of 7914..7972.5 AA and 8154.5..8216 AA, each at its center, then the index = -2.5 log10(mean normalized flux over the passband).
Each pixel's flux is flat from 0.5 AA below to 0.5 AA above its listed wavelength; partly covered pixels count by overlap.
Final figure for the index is -0.02 mag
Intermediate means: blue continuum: 14.4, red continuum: 13.9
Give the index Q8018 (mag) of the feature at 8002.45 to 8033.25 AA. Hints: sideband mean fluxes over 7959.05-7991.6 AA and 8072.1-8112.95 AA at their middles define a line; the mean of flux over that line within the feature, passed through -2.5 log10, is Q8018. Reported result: 0.02 mag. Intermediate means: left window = 14.6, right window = 14.3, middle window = 14.3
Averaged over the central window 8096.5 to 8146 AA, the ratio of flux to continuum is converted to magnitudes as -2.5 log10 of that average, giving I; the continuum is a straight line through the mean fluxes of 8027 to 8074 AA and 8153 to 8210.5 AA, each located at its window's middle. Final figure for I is -0.02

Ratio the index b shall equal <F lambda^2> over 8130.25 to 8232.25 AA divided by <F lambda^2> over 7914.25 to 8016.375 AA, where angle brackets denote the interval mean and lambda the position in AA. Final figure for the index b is 1.0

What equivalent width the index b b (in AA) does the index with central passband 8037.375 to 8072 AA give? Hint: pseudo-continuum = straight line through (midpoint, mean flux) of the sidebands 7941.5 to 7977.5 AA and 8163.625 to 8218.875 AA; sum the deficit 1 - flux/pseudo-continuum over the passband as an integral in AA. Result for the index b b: -0.2 AA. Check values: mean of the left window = 14.3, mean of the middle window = 14.2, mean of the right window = 13.8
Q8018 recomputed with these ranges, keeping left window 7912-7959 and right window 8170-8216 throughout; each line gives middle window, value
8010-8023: -0.010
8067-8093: -0.007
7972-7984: -0.035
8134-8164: -0.023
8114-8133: -0.028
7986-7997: -0.028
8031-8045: -0.008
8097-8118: -0.032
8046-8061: 0.001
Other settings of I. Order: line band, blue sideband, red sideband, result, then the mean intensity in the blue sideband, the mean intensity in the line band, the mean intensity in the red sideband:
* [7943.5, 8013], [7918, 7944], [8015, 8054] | -0.01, 14.4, 14.4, 14.2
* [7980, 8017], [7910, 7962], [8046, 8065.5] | -0.01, 14.4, 14.4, 14.2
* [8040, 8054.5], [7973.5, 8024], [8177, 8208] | 0.02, 14.5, 14.1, 13.8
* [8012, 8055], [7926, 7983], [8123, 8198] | 0.00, 14.3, 14.2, 14.1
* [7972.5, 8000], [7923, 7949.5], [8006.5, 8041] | -0.03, 14.2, 14.6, 14.3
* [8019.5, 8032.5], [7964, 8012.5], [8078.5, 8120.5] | 0.01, 14.5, 14.3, 14.3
